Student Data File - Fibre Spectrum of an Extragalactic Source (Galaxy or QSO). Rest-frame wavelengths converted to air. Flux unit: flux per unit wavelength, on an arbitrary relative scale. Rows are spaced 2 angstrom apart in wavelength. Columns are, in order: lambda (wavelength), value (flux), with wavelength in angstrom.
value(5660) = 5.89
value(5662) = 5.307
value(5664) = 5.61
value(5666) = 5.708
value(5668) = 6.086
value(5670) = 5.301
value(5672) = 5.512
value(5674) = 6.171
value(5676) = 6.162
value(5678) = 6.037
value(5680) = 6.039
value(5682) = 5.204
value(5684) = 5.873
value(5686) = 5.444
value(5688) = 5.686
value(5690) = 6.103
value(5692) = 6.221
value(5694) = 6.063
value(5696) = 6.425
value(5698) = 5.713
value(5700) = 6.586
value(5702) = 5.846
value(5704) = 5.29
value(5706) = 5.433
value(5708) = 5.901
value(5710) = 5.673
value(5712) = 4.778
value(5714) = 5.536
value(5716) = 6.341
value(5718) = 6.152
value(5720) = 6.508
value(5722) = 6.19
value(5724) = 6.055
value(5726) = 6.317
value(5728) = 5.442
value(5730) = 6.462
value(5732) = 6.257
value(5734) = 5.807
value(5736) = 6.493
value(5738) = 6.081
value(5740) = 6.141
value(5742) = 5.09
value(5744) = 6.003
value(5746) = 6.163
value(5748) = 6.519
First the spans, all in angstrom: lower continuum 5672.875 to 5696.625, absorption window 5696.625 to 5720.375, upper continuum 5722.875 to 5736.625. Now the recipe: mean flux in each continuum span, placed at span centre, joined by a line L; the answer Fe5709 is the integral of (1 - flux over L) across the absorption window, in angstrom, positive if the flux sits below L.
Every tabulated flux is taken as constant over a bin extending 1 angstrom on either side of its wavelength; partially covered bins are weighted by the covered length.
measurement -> 0.9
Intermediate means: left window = 5.94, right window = 6.11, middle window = 5.8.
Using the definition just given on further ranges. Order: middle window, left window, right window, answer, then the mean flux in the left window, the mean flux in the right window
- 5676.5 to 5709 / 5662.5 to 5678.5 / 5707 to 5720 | -0.4 angstrom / 5.8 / 5.79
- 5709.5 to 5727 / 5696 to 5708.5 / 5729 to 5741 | 0.2 angstrom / 5.84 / 6.21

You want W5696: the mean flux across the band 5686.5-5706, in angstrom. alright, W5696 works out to 5.95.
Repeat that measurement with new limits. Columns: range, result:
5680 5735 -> 5.9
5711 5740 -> 6.03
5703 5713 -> 5.42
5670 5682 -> 5.86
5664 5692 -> 5.8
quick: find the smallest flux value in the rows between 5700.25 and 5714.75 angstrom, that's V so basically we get 4.778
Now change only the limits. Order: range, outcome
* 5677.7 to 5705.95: 5.204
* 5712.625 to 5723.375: 5.536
